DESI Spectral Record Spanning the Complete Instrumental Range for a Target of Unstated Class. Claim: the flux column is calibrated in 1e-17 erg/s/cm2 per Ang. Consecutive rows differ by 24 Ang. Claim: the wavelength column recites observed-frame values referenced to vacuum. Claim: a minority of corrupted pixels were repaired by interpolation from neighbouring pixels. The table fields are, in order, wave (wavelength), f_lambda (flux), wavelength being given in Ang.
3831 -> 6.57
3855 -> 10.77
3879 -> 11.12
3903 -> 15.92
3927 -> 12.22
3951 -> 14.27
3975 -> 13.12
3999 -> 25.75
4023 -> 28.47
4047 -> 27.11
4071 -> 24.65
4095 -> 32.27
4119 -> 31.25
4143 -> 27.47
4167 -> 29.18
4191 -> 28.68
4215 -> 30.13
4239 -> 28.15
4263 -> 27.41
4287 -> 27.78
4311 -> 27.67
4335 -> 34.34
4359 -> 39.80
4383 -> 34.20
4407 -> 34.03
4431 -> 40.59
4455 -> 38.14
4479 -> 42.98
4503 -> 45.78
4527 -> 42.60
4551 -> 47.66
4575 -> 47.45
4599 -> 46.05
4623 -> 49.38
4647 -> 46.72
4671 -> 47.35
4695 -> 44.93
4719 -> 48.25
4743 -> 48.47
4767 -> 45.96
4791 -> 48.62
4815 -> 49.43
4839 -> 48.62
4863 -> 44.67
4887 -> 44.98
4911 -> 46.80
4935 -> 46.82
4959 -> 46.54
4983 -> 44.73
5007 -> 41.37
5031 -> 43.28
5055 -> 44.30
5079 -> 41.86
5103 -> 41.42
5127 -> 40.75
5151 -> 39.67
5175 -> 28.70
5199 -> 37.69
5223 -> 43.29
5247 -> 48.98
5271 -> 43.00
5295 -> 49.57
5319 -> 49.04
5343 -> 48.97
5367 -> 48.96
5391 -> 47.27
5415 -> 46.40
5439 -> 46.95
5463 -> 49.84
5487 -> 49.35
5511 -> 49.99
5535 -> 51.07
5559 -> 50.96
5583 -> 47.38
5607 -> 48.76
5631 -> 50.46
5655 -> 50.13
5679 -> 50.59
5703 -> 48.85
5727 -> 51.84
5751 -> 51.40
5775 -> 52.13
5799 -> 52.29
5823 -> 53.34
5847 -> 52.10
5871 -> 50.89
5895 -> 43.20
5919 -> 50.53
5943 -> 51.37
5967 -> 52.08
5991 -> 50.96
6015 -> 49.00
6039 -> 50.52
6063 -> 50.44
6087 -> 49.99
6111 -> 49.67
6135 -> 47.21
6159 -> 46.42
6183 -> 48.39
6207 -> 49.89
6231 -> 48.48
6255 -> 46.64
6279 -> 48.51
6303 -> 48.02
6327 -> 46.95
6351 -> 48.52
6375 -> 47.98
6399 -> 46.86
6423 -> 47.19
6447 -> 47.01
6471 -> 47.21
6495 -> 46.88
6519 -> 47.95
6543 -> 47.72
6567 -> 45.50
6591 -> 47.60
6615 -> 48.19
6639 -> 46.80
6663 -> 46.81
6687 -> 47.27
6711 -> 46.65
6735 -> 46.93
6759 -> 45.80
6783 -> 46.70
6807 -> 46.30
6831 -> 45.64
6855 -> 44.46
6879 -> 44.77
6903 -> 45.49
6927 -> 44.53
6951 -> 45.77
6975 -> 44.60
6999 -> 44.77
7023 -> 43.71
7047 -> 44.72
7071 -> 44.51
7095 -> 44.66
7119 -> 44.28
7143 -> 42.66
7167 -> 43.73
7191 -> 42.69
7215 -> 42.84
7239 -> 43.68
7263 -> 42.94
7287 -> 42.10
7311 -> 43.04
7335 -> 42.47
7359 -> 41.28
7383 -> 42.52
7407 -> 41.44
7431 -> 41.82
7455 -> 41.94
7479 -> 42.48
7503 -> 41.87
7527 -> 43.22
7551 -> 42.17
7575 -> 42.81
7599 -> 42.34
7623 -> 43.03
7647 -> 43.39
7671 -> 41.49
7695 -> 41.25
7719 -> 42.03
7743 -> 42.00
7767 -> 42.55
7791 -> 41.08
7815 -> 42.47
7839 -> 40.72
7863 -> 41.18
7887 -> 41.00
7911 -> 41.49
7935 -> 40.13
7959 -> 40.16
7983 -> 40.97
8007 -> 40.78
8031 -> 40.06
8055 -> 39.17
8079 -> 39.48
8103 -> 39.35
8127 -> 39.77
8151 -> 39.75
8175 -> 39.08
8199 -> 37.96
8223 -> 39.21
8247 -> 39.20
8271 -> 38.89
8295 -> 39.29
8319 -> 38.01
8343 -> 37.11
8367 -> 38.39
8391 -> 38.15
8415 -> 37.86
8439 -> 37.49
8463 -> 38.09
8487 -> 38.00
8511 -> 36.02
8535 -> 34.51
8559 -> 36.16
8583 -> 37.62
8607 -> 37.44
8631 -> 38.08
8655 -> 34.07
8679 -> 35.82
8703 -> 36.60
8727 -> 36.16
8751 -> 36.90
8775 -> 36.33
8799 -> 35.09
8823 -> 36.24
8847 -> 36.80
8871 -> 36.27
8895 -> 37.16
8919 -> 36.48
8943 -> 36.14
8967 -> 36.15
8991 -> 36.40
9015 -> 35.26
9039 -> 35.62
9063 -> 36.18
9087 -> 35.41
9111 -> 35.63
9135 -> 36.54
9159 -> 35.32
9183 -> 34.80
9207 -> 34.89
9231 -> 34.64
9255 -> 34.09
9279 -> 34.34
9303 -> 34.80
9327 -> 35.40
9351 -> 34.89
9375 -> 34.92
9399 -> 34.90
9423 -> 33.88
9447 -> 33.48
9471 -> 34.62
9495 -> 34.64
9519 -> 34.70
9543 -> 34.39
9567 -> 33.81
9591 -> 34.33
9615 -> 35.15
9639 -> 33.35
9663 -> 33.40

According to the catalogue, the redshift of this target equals 0.000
